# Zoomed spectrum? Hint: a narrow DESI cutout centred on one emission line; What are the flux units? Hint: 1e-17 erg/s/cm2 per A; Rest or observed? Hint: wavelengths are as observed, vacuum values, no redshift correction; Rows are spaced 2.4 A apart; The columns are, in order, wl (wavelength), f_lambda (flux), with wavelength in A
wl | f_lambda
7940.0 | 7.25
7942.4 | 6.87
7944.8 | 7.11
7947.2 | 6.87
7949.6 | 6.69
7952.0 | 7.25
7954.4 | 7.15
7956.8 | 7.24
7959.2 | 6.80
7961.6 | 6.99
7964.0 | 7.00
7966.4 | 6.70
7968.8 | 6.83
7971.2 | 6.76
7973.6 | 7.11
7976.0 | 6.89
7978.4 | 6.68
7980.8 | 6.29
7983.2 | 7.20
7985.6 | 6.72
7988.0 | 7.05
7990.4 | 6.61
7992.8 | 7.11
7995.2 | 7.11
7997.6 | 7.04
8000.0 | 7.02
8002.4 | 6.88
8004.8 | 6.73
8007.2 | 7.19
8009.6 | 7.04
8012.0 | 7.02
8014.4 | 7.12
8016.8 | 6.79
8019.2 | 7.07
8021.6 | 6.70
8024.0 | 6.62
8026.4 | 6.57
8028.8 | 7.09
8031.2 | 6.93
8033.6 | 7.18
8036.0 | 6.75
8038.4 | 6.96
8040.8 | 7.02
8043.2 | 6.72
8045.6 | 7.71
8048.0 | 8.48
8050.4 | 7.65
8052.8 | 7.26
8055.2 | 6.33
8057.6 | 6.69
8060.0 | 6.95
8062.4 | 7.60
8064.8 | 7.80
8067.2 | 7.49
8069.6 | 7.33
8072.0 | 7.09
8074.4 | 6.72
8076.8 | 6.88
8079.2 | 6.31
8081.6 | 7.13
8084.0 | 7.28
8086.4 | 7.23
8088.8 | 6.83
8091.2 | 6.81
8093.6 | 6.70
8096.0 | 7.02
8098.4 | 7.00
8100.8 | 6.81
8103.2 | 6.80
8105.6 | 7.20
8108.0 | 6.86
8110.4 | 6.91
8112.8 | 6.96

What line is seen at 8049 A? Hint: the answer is [S II] 6716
